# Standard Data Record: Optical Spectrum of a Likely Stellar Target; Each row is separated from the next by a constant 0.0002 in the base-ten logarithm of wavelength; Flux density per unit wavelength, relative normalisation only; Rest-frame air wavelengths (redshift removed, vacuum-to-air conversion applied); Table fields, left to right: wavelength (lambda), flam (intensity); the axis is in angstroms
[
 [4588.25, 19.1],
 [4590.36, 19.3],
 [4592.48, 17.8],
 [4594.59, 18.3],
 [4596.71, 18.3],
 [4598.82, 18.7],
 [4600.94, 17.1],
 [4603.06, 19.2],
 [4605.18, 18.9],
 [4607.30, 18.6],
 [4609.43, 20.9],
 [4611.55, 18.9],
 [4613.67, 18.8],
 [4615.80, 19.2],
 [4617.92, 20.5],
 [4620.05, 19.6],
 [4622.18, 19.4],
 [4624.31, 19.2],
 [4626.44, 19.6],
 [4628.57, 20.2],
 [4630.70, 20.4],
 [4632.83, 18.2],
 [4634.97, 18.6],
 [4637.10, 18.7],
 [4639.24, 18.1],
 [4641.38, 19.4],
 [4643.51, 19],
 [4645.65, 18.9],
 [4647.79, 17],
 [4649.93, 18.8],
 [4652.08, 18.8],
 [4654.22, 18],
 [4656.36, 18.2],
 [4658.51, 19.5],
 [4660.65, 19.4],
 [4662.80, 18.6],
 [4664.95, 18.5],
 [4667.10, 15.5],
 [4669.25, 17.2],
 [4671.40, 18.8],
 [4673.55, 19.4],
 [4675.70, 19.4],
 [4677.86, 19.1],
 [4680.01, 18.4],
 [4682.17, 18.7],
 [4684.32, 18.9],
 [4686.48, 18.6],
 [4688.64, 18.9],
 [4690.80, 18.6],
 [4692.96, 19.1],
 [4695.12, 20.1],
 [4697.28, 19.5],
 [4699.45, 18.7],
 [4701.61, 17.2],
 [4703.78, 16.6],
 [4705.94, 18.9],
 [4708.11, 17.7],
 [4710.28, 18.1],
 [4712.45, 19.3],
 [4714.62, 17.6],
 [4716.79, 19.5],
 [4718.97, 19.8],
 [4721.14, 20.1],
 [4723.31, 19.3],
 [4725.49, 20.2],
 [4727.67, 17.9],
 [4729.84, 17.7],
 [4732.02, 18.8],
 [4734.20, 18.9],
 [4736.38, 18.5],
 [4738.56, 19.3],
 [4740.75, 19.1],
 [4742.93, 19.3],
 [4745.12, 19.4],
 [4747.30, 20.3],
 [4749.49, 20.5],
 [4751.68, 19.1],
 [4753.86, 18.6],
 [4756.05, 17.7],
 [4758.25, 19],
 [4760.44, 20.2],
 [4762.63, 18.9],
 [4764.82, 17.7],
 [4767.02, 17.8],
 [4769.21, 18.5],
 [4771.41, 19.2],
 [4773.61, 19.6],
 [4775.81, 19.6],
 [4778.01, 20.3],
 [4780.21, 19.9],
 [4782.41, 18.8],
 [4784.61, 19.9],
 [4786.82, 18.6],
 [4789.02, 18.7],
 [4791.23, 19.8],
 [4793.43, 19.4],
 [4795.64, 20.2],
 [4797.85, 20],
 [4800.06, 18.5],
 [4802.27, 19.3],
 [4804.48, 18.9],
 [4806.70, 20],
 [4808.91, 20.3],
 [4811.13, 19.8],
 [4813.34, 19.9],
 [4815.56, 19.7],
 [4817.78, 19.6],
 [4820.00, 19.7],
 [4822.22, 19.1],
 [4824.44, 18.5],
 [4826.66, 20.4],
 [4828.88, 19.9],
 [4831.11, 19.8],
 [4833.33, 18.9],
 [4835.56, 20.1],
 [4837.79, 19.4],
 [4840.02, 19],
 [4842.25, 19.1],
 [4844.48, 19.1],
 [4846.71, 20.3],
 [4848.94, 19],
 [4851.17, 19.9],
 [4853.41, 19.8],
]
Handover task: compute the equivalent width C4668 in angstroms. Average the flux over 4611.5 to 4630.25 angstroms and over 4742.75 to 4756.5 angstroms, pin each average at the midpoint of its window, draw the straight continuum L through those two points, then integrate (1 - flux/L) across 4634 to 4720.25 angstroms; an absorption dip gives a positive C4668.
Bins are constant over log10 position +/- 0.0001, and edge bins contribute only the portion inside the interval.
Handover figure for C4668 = 3.91 angstroms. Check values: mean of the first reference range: 19.6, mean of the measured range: 18.6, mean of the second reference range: 19.3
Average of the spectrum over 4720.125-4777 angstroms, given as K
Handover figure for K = 19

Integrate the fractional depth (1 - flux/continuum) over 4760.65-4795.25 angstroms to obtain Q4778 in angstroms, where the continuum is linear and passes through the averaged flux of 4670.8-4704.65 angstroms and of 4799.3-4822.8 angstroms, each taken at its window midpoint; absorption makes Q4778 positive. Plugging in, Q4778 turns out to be 0.3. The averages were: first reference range 18.8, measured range 19.2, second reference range 19.5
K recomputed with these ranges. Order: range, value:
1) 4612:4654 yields 19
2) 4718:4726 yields 19.8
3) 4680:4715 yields 18.5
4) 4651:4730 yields 18.7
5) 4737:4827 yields 19.3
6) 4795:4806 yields 19.4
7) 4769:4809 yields 19.4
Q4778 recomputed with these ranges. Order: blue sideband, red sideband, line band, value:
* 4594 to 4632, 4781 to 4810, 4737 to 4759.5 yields 0.17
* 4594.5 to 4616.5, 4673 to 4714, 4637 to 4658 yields 0.27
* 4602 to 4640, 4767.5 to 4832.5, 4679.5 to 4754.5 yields 1.94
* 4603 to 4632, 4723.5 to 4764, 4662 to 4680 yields 0.95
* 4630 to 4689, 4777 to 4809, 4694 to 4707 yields 0.25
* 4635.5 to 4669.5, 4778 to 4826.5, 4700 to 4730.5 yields 0.44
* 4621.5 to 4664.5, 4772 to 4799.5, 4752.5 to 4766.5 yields 0.55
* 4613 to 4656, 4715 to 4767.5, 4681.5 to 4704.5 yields 0.46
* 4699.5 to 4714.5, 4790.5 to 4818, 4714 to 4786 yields -1.57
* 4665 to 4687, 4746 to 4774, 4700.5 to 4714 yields 0.48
